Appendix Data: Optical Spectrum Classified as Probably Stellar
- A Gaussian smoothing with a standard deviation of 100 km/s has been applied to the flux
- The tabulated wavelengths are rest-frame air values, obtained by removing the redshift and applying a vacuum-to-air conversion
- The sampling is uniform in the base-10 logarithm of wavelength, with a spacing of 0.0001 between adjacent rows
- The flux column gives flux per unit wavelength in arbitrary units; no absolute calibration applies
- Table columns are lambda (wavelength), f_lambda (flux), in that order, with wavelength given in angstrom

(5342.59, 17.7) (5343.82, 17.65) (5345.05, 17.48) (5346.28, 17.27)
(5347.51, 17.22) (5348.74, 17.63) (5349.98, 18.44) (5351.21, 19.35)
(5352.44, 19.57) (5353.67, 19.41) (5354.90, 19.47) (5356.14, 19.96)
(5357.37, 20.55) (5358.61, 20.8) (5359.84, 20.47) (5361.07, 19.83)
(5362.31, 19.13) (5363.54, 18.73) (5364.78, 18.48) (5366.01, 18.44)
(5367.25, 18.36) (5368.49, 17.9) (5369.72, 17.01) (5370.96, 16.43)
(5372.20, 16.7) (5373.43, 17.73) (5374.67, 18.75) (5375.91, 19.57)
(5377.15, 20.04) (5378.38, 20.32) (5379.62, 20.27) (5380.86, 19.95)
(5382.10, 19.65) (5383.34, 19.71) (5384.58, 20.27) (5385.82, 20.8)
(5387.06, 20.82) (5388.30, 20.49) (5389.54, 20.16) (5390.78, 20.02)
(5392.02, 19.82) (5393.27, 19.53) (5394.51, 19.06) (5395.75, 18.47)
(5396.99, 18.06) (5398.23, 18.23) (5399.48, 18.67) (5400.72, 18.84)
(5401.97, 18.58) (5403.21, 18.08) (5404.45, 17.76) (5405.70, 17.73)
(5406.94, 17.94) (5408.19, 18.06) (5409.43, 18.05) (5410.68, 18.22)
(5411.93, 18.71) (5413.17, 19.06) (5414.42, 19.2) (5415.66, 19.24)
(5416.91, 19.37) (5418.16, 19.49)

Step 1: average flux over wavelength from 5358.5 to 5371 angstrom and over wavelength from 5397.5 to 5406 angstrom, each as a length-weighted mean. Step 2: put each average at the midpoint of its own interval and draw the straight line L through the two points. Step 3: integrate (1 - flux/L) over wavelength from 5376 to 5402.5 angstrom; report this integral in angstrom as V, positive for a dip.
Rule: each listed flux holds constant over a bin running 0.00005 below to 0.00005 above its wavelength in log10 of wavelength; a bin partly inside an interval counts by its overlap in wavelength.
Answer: -1.7 angstrom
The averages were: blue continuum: 18.7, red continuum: 18.3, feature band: 19.6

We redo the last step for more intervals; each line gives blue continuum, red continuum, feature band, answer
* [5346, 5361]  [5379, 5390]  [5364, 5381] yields 1.1 angstrom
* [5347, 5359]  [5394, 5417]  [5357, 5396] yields -0.9 angstrom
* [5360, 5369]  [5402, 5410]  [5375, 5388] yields -1.2 angstrom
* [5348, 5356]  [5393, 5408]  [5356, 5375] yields 0.2 angstrom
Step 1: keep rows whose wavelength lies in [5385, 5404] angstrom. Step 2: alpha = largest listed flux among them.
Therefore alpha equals 20.82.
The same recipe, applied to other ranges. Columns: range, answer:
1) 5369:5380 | 20.32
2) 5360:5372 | 19.83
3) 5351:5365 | 20.8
